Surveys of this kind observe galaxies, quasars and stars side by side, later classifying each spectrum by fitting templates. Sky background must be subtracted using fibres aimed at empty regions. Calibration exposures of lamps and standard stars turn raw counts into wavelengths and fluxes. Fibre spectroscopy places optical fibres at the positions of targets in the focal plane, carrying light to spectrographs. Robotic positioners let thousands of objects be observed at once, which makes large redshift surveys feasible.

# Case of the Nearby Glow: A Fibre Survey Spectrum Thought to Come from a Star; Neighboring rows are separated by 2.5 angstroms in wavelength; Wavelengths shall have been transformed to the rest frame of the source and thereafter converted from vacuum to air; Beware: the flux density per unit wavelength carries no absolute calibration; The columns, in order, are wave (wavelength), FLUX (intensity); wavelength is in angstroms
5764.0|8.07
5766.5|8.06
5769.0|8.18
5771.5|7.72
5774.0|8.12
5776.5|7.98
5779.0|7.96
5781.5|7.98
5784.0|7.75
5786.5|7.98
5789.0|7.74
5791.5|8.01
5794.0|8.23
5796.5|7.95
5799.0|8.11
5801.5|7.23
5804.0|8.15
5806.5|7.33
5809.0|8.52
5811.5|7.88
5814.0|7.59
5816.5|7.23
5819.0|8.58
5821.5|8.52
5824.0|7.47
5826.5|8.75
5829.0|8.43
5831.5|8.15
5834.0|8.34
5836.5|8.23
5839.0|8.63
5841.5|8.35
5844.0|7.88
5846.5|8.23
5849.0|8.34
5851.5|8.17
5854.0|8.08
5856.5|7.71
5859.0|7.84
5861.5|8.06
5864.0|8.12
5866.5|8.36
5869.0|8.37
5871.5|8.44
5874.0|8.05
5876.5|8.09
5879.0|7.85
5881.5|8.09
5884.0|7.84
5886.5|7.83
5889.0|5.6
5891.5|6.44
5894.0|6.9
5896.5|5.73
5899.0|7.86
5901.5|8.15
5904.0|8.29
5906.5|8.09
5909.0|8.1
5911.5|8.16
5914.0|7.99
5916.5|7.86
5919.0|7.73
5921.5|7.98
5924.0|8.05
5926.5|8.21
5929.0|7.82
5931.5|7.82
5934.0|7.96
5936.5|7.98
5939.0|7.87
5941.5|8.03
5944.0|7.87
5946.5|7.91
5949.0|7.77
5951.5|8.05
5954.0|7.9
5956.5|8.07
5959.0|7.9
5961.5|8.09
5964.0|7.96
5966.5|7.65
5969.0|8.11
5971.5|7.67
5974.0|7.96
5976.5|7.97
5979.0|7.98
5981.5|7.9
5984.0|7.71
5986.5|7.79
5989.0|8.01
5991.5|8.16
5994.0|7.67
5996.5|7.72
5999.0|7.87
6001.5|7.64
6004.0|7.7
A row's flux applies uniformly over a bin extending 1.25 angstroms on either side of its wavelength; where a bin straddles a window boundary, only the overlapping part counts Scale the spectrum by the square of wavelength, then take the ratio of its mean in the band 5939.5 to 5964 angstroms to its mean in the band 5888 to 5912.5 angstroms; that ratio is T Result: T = 1.10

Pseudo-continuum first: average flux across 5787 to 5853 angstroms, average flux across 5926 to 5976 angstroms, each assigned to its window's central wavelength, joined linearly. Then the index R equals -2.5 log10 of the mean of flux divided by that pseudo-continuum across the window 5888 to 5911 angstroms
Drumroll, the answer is 0.10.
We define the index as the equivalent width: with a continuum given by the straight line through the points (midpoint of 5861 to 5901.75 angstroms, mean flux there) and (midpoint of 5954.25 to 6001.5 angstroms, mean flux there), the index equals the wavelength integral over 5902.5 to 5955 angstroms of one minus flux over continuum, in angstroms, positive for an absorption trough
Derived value -1.5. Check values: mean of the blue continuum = 7.61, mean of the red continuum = 7.89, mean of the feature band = 7.97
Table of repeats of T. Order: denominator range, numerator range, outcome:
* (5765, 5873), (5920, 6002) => 1.03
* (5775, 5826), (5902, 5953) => 1.05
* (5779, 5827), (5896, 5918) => 1.03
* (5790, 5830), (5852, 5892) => 1.00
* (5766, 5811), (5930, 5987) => 1.06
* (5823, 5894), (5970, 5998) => 1.03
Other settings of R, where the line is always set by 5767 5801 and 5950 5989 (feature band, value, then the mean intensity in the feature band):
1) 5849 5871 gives -0.02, 8.12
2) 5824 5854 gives -0.04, 8.27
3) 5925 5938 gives 0.00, 7.96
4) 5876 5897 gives 0.11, 7.17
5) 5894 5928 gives 0.01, 7.83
